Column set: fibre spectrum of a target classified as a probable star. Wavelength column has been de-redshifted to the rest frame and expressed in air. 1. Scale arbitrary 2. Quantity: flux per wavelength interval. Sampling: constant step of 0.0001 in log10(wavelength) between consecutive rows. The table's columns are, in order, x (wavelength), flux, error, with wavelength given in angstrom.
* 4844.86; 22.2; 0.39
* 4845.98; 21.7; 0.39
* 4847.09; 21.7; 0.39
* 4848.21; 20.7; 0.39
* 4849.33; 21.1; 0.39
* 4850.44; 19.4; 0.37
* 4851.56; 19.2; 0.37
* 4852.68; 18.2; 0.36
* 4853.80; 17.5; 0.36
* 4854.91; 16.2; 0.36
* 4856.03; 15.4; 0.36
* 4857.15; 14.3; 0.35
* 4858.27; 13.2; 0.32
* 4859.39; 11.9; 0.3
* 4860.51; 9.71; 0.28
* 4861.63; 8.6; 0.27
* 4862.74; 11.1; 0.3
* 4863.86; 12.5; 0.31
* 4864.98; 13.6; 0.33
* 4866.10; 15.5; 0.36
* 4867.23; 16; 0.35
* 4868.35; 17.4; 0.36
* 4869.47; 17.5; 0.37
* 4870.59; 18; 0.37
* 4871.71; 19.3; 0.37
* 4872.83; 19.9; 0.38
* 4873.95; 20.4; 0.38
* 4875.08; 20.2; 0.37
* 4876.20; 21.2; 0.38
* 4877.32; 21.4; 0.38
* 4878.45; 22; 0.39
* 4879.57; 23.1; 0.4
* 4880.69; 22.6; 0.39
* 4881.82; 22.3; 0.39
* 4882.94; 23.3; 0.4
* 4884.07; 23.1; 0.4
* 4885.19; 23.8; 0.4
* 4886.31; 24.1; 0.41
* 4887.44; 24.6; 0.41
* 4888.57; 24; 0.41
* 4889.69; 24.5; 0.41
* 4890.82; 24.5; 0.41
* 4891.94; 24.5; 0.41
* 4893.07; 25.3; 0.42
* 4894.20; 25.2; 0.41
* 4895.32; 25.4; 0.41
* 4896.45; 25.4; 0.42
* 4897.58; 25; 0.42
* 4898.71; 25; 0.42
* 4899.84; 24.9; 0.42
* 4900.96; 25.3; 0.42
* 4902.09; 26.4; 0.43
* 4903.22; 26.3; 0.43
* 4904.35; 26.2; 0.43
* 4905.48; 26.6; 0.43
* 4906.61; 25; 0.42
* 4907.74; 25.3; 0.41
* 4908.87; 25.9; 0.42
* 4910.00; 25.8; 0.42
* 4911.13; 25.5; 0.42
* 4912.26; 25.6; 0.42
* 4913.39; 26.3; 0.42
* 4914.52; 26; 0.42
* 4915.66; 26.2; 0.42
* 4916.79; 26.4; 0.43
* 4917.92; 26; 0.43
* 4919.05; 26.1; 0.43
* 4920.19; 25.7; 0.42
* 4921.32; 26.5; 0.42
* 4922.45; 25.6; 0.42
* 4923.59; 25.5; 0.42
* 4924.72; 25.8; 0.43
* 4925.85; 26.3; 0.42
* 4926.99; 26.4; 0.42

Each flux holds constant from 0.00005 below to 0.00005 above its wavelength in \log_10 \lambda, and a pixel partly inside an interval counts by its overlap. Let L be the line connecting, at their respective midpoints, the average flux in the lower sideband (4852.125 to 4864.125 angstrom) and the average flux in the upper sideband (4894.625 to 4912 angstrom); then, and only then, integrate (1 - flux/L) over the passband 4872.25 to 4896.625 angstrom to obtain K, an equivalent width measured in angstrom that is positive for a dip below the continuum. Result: -3.2 angstrom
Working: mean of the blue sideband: 13.5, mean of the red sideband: 25.6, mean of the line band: 23.2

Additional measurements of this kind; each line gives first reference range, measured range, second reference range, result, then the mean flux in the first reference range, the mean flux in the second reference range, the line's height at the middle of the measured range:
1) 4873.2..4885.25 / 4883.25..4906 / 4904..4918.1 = -1.0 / 22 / 25.9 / 23.9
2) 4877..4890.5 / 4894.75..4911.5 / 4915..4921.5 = -0.5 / 23.3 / 26.1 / 24.9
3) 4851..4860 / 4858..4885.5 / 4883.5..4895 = 3.1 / 15.7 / 24.4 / 19.9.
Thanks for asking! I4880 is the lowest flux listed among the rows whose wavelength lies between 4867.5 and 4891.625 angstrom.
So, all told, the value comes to 17.4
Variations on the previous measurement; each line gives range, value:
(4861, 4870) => 8.6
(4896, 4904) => 24.9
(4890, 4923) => 24.5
